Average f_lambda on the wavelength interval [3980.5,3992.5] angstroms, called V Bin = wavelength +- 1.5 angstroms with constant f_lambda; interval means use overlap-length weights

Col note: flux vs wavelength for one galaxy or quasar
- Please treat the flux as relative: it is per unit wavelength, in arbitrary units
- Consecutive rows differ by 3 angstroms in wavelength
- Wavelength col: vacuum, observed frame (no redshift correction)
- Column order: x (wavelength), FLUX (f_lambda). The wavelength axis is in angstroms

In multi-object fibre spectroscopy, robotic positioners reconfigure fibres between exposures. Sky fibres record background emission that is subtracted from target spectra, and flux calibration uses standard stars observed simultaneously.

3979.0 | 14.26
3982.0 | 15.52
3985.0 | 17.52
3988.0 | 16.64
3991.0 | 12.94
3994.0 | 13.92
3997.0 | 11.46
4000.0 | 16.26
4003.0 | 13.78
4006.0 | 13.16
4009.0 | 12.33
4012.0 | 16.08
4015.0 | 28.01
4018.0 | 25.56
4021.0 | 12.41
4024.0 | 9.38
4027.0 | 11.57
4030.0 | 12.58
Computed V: 15.7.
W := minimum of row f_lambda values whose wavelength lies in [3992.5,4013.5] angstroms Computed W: 11.46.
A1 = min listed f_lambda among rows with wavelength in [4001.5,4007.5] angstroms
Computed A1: 13.16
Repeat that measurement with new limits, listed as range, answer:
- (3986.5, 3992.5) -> 12.94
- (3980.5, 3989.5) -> 15.52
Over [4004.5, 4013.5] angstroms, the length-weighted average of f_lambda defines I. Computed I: 13.9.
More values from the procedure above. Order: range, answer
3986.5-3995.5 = 14.5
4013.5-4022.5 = 22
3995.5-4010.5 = 13.4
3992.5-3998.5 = 12.7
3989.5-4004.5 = 13.7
